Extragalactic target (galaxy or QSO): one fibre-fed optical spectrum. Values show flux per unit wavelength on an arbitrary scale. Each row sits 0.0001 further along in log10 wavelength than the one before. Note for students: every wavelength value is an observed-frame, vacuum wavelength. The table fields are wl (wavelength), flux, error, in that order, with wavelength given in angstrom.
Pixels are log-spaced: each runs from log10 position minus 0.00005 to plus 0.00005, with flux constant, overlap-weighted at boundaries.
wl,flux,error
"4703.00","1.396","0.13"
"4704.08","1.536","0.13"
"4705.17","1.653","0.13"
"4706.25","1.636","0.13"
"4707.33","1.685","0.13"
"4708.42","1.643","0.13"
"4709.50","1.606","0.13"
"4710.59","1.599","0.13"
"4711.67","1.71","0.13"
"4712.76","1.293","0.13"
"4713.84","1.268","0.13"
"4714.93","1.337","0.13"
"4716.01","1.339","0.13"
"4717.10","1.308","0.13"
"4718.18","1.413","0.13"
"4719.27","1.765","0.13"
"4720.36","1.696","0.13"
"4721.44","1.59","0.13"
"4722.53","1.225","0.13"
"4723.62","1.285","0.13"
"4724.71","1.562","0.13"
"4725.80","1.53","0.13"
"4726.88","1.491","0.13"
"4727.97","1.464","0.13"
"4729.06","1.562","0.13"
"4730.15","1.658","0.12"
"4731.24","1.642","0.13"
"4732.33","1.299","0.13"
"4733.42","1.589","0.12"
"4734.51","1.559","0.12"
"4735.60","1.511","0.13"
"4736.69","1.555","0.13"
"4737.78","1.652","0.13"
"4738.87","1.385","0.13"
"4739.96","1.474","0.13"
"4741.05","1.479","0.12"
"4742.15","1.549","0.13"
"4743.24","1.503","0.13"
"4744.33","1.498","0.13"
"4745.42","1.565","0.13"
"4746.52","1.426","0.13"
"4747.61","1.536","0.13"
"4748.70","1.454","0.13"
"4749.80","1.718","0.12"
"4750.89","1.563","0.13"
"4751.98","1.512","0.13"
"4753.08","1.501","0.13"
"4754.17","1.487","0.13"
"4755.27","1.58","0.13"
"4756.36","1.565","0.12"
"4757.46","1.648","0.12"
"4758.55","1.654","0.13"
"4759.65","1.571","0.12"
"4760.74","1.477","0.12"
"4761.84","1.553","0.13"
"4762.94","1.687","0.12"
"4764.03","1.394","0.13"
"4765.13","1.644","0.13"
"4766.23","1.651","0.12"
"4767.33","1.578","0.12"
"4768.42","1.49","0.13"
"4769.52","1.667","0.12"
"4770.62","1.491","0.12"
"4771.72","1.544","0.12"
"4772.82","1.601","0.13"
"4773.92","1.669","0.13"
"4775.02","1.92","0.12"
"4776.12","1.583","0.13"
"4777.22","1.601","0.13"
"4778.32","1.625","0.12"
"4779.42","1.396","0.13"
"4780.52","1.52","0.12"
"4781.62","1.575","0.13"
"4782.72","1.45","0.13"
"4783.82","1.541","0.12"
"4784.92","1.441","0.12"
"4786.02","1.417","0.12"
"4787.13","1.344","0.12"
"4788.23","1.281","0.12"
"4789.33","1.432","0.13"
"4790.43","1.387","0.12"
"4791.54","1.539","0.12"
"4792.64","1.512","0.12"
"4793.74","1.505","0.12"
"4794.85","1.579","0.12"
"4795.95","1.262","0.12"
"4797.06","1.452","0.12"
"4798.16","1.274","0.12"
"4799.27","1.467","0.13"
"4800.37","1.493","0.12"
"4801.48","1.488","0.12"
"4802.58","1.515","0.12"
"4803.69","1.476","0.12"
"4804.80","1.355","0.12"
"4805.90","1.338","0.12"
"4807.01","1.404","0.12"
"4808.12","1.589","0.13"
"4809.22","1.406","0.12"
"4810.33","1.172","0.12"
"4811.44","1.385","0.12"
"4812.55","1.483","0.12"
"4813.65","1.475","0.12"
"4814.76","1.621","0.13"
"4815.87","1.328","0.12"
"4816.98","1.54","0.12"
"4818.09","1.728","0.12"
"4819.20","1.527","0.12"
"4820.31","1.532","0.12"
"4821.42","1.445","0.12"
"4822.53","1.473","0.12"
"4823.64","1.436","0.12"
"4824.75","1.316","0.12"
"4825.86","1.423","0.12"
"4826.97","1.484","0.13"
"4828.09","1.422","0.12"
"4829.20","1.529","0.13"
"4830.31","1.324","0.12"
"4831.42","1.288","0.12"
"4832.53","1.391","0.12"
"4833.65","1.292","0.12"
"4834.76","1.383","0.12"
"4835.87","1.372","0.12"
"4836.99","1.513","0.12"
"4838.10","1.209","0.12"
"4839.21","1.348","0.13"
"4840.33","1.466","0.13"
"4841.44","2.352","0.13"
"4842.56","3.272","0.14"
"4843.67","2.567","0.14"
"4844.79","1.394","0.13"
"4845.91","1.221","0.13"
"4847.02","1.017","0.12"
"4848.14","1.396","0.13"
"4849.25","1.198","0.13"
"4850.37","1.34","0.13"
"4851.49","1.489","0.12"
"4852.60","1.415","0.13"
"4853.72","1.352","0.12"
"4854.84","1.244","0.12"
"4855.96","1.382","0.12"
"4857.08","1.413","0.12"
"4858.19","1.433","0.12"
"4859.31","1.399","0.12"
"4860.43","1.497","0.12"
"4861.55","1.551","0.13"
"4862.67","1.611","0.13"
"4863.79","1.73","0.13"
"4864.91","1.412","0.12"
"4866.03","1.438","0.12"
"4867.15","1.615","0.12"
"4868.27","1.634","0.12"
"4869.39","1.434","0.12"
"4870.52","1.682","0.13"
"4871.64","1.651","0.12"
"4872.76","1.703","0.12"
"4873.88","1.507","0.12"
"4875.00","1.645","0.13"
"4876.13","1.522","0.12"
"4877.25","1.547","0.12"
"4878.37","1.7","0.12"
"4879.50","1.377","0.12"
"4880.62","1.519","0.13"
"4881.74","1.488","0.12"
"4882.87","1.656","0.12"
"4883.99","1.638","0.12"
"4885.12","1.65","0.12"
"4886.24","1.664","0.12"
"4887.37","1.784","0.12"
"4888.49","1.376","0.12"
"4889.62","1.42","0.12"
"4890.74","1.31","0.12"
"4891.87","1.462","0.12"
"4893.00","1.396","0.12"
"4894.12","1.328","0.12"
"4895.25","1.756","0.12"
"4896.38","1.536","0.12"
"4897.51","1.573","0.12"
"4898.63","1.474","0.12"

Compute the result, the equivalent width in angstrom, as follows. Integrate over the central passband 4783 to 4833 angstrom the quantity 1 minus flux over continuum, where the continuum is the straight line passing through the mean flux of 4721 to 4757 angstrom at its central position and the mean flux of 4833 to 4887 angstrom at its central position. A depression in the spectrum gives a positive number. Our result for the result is 3.0 angstrom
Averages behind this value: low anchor 1.51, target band 1.44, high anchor 1.55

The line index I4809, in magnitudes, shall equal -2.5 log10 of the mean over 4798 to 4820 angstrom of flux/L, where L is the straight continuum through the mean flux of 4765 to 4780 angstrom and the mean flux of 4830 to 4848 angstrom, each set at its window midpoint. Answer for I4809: 0.098 mag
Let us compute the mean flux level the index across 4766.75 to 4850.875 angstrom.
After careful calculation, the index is 1.5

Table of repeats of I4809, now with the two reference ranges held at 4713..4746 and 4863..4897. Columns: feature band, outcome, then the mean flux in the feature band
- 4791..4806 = 0.050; 1.45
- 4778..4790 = 0.043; 1.45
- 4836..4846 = -0.186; 1.82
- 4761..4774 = -0.048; 1.57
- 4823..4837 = 0.103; 1.39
